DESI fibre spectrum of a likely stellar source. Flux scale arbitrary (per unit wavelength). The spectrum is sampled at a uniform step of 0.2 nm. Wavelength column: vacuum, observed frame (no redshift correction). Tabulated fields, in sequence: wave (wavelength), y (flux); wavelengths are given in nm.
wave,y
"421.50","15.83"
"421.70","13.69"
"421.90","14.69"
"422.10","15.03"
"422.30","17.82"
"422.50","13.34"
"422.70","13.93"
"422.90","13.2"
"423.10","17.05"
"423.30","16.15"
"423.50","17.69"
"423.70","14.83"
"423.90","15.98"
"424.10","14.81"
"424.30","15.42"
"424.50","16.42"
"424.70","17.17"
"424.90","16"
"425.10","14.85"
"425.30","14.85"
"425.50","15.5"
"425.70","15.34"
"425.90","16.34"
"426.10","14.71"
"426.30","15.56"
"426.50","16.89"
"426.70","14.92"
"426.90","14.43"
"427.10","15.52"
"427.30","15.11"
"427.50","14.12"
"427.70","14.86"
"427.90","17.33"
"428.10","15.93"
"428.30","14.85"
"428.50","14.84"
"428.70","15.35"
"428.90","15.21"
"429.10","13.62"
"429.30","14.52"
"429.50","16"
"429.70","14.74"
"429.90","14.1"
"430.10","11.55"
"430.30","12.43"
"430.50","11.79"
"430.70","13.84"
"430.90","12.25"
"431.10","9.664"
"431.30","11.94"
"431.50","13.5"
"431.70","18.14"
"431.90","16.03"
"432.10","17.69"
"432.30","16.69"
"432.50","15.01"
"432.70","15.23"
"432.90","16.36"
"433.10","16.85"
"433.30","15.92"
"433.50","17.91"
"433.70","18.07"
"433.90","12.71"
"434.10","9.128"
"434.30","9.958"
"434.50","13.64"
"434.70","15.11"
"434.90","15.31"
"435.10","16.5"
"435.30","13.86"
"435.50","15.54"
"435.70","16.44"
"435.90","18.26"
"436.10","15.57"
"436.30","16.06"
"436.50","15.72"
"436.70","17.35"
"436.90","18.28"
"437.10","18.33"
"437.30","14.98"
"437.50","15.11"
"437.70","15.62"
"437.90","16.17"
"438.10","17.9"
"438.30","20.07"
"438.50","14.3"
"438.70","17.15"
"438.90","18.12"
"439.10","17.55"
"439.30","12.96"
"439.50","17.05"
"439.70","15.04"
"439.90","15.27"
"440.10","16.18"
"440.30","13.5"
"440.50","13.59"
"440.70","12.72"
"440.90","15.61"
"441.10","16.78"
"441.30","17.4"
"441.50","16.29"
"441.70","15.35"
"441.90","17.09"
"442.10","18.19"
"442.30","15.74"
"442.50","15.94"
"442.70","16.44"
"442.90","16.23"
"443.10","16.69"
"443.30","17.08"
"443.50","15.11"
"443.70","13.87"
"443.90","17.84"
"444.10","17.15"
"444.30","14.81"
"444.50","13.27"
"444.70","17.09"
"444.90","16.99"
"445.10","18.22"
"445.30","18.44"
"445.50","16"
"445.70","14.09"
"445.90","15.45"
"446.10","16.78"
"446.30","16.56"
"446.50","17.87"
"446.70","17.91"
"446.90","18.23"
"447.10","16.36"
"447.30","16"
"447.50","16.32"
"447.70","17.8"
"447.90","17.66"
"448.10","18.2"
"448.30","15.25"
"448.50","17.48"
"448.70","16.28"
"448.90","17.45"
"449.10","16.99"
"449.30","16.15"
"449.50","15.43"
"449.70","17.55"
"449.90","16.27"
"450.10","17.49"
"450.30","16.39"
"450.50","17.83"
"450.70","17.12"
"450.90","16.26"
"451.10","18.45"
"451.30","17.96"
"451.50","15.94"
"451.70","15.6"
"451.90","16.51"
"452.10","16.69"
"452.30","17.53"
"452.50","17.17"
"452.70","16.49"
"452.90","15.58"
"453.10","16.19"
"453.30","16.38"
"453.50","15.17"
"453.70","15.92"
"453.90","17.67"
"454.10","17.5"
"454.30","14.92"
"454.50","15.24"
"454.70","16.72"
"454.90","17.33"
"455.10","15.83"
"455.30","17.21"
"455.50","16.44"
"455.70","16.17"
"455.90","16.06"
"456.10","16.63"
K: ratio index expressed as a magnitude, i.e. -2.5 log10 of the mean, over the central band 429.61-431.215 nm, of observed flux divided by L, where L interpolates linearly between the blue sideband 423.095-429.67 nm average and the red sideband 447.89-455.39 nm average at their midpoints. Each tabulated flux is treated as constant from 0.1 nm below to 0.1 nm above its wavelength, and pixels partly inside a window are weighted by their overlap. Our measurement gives 0.24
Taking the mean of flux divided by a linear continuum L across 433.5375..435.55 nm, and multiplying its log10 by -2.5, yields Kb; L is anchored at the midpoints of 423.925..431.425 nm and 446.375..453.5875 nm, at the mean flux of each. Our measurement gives 0.09 mag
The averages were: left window 14.7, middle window 14.1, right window 16.8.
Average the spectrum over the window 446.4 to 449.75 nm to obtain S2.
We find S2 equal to 17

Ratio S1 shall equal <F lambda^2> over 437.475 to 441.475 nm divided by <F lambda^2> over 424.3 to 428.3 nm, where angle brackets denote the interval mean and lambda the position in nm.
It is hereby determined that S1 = 1.09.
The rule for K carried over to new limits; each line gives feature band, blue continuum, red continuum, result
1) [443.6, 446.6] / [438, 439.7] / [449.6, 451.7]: 0.041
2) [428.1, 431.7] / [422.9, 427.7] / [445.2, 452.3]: 0.153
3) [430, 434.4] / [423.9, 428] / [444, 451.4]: 0.121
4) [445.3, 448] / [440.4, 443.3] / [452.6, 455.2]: -0.043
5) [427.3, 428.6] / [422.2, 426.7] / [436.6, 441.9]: 0.030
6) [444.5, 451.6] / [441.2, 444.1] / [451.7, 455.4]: -0.030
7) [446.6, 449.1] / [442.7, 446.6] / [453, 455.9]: -0.050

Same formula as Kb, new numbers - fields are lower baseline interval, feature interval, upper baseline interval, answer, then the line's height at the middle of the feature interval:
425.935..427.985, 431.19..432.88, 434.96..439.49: 0.025 mag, 15.9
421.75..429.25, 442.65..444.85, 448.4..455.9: 0.017 mag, 16.2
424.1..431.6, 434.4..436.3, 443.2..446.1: -0.021 mag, 15.3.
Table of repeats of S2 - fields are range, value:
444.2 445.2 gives 16.1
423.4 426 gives 15.8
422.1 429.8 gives 15.4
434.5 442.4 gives 16.1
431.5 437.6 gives 15.7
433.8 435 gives 12.6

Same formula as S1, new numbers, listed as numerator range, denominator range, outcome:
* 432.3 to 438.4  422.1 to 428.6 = 1.07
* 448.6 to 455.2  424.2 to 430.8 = 1.24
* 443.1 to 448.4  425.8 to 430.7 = 1.22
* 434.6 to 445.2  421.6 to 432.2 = 1.15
